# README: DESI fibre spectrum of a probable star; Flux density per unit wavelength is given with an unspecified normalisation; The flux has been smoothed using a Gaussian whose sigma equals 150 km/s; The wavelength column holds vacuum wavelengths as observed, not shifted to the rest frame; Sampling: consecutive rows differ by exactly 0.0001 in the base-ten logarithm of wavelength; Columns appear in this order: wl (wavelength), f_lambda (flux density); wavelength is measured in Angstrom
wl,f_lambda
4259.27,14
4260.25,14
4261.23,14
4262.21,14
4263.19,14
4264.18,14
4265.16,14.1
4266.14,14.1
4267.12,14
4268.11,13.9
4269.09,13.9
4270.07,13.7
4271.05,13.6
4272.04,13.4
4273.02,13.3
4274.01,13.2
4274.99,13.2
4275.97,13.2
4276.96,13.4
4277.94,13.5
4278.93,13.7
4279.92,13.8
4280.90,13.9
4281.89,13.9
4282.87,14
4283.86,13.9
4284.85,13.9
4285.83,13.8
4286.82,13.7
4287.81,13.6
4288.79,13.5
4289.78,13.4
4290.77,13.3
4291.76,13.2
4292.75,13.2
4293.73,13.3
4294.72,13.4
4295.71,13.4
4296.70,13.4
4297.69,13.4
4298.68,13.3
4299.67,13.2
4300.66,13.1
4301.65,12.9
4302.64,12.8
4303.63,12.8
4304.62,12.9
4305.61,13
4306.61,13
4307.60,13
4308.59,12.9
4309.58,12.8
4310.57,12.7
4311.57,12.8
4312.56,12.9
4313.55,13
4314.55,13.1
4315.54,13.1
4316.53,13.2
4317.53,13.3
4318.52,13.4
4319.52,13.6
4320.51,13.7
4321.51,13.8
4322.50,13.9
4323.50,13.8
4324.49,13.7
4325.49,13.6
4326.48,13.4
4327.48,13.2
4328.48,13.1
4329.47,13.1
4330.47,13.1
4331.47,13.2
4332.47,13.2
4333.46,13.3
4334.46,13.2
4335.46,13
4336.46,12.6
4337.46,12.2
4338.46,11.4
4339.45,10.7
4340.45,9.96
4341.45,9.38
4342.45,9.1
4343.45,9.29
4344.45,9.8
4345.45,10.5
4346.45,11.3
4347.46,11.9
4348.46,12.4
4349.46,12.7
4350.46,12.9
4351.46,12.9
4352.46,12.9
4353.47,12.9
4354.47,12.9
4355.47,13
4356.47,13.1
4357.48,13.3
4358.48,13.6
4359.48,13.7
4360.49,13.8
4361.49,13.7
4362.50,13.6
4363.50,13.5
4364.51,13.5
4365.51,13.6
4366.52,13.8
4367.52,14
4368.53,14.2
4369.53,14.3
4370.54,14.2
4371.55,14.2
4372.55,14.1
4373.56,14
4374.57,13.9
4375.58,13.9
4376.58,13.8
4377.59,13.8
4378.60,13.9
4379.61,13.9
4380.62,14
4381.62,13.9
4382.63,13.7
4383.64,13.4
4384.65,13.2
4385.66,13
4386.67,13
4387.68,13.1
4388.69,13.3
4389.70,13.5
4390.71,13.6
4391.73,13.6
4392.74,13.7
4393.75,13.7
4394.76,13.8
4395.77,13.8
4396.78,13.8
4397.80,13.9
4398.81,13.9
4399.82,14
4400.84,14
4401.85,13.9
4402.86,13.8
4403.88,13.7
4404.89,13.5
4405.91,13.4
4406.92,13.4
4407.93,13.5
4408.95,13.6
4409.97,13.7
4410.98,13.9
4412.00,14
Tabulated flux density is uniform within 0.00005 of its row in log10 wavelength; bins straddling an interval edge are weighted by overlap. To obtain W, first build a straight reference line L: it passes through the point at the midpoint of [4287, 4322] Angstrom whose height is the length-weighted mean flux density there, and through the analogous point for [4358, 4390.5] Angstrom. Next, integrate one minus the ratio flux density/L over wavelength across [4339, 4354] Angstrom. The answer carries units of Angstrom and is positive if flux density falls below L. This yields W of 2.5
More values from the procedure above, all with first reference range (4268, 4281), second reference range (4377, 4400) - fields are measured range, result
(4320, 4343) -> 1.7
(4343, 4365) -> 1.6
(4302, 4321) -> 0.7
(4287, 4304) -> 0.4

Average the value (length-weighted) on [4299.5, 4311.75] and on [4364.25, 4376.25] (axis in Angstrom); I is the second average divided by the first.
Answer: 1.1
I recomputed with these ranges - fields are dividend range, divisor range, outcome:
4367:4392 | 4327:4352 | 1.15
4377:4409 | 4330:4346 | 1.19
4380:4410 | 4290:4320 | 1.04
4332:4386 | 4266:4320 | 0.97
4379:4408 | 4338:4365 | 1.12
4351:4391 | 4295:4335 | 1.03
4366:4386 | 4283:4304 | 1.04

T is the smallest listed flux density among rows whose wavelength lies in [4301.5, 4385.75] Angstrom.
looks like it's 9.1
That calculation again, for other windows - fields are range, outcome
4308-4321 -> 12.7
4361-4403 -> 13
